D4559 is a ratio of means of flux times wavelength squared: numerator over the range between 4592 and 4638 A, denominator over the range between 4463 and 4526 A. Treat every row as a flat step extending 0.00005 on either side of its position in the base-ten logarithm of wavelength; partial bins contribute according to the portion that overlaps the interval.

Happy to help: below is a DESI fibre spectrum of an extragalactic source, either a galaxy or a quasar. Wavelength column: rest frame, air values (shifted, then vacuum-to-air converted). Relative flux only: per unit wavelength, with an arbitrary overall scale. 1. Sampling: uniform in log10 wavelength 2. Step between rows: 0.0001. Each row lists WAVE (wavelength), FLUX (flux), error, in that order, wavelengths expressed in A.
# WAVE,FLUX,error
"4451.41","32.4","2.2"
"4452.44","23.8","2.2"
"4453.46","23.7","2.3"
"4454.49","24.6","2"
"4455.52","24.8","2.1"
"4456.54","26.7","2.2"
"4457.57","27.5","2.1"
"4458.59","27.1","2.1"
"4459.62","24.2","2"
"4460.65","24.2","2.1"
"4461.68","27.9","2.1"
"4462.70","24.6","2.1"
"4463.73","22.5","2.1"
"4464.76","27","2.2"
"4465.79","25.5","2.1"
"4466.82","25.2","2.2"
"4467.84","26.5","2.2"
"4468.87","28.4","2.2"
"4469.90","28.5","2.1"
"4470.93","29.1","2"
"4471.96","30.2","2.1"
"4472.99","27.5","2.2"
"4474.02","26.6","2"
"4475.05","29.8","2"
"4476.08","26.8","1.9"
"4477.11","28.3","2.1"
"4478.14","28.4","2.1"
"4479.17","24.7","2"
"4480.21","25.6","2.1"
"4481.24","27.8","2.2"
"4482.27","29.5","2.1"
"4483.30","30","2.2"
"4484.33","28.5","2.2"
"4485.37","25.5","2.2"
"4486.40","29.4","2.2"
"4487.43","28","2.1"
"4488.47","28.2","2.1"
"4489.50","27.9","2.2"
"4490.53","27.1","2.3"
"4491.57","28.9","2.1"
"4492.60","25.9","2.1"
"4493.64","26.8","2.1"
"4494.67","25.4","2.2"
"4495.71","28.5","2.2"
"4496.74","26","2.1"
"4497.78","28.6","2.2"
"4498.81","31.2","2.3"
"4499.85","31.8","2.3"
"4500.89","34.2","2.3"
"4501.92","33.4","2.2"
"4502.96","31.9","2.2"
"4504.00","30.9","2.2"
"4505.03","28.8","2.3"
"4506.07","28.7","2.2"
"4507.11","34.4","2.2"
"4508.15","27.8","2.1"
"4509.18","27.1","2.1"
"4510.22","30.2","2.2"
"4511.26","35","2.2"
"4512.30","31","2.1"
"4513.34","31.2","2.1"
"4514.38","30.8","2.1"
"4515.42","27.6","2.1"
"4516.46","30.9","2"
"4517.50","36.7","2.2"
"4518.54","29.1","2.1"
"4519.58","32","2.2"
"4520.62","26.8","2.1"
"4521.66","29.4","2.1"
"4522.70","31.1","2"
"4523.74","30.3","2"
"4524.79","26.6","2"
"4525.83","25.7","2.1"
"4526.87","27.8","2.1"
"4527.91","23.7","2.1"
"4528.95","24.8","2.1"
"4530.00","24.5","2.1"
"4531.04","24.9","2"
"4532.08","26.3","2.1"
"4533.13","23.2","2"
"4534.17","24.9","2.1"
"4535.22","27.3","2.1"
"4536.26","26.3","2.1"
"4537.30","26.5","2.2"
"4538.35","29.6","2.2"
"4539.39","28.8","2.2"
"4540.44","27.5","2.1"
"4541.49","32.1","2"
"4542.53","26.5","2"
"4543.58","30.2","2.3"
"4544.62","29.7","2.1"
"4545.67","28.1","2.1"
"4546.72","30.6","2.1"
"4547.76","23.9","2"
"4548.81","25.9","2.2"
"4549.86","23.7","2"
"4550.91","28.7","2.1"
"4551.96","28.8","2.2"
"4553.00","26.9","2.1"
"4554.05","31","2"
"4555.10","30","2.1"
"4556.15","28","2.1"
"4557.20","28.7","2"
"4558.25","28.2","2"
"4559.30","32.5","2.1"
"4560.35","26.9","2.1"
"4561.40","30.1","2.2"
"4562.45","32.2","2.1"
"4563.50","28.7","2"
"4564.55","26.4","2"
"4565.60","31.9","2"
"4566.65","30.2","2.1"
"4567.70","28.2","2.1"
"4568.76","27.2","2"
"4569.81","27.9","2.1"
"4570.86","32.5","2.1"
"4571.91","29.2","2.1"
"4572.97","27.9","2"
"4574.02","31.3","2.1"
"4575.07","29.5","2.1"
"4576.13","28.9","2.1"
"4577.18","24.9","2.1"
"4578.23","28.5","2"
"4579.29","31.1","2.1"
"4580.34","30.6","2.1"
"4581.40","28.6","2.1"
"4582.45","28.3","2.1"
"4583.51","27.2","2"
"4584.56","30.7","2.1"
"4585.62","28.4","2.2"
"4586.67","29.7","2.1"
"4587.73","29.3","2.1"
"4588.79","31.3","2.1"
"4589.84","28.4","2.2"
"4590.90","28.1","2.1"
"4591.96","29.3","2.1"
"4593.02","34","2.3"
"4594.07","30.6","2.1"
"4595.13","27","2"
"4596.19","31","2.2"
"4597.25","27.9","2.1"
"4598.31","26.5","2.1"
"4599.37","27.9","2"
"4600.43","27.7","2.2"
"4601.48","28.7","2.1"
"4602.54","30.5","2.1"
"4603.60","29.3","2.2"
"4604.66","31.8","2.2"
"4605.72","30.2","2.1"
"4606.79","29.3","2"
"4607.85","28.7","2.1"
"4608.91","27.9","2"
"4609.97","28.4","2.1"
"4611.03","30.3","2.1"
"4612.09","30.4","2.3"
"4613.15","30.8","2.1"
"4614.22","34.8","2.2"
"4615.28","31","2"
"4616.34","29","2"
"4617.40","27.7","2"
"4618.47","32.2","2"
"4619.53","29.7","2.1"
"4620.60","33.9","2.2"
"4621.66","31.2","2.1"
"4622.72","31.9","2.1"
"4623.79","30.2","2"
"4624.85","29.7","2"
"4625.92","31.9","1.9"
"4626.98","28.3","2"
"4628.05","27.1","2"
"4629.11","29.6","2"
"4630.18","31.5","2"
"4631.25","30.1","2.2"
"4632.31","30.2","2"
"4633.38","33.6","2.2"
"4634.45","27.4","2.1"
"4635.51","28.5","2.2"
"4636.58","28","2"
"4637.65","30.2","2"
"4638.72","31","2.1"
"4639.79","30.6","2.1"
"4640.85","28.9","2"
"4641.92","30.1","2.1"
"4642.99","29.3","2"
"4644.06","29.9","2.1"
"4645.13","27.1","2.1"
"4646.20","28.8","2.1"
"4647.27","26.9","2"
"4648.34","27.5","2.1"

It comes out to 1.1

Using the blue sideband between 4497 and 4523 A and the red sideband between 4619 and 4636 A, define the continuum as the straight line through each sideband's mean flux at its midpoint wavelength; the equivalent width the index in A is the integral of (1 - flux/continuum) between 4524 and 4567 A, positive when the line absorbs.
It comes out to 4.0 A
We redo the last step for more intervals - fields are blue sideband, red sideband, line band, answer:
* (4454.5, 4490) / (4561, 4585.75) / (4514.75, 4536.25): 0.4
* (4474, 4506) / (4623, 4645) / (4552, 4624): -0.4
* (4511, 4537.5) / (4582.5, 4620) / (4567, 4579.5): 0.1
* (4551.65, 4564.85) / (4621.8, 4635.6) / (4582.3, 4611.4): 0.4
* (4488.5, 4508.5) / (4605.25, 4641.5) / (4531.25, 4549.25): 1.3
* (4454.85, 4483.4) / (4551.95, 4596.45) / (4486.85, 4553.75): -1.2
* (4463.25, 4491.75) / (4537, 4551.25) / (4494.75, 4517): -2.1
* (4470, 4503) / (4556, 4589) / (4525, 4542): 1.4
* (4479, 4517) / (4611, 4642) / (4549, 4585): 1.0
